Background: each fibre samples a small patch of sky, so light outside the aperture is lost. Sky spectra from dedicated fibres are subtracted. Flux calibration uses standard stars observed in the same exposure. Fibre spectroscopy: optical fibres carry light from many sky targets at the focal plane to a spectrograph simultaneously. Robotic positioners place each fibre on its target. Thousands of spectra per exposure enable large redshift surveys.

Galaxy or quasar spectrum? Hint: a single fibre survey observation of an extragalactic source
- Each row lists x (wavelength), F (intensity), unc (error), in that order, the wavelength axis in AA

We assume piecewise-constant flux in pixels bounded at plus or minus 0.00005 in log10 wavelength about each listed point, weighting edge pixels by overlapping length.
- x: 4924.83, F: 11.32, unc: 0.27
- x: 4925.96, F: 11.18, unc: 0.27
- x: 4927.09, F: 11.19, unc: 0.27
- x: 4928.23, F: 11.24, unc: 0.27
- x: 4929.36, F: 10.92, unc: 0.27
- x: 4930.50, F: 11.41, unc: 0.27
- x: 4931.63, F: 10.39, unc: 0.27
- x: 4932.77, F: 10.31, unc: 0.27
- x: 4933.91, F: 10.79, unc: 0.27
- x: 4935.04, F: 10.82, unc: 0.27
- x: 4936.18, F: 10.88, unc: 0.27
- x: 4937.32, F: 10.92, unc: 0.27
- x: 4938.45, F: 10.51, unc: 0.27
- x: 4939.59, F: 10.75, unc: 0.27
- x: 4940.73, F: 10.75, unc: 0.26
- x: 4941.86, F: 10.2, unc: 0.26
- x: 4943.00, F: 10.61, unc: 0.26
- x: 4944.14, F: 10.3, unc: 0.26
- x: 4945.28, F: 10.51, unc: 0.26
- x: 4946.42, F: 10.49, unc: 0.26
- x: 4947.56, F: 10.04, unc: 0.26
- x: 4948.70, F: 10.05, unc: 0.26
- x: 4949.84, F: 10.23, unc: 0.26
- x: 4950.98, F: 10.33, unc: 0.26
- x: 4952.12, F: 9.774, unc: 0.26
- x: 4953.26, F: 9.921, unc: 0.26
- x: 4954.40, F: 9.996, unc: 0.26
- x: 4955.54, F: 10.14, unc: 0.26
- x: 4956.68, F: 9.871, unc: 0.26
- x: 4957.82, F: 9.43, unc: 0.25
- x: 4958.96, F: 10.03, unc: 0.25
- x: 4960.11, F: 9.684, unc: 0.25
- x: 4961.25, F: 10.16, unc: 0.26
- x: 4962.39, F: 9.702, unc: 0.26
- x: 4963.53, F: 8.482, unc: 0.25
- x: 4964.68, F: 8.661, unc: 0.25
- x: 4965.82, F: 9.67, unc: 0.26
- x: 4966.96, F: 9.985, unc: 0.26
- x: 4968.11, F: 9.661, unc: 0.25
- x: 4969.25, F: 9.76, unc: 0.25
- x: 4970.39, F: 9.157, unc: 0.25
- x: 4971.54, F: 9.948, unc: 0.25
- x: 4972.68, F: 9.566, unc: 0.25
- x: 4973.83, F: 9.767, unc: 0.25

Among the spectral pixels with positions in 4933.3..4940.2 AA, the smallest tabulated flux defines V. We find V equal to 10.51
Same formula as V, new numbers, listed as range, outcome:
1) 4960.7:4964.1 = 8.482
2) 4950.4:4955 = 9.774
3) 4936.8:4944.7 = 10.2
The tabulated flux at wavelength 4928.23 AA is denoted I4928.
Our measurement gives 11.24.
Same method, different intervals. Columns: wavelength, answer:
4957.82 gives 9.43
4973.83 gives 9.767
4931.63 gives 10.39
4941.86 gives 10.2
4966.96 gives 9.985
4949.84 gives 10.23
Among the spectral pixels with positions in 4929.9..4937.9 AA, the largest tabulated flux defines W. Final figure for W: 11.41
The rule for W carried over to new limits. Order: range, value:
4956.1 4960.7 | 10.03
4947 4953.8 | 10.33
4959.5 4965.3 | 10.16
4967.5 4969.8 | 9.76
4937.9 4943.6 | 10.75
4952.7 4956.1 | 10.14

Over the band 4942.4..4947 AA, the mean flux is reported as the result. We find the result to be 10.5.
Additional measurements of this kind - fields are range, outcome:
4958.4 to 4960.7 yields 9.83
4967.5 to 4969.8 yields 9.7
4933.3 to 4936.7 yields 10.8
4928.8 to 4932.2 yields 10.9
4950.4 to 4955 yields 10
